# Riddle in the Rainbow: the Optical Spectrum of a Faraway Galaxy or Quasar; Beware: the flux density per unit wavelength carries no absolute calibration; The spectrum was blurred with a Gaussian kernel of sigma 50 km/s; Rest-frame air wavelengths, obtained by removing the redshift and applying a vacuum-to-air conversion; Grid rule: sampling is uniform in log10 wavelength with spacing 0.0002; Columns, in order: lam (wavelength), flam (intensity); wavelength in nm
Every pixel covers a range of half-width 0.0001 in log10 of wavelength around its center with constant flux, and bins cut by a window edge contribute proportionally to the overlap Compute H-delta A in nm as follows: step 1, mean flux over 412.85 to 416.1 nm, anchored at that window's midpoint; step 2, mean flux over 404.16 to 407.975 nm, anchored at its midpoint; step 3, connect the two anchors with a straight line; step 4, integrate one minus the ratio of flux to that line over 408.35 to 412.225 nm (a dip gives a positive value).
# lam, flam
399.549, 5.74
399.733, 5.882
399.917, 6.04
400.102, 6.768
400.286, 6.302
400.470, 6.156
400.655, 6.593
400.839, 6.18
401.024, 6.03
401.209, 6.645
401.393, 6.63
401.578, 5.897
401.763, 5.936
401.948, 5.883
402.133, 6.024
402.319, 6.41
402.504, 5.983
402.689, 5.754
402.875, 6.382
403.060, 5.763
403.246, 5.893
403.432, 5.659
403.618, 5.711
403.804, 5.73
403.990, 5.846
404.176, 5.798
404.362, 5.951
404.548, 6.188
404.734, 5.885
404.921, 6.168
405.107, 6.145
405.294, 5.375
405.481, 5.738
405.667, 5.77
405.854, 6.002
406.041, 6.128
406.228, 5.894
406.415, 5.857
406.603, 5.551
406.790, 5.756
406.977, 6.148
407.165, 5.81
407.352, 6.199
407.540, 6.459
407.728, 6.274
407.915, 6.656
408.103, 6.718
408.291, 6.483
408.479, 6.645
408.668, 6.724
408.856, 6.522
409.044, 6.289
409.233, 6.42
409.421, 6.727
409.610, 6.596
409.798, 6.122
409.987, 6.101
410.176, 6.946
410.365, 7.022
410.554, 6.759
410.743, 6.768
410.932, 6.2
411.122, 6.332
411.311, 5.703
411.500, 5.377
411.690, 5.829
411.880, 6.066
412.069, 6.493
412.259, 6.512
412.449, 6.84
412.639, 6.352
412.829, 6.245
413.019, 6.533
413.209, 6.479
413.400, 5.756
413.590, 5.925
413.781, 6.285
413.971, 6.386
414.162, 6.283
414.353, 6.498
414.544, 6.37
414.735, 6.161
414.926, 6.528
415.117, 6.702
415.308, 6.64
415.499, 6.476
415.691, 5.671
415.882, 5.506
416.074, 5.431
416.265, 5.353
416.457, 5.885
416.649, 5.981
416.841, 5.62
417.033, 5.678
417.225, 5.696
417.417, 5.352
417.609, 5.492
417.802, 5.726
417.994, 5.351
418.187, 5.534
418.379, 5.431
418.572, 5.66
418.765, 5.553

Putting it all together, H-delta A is -0.18 nm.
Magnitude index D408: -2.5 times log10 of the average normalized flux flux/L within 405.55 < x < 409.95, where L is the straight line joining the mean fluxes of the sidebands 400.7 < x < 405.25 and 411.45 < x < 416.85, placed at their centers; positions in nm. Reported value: -0.03 mag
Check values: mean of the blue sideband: 6.02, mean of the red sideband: 6.16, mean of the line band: 6.25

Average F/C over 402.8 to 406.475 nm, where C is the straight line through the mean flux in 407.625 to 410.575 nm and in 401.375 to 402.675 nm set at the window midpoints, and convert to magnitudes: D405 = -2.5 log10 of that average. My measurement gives 0.06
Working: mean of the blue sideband 6.06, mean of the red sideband 6.56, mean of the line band 5.89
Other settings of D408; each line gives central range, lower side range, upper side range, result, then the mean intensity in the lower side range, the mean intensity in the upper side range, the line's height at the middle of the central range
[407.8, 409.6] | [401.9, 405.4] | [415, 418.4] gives -0.12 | 5.92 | 5.76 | 5.86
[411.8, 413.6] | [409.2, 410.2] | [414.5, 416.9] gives -0.02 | 6.46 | 6.02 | 6.24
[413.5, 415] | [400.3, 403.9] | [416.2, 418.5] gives -0.11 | 6.07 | 5.59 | 5.69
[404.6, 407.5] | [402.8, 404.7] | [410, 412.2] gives 0.02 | 5.89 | 6.31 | 6.02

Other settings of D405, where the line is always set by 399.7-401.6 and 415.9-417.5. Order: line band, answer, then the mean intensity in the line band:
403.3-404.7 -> 0.06 mag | 5.85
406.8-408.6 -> -0.06 mag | 6.35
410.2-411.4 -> -0.11 mag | 6.5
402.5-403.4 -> 0.05 mag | 5.93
